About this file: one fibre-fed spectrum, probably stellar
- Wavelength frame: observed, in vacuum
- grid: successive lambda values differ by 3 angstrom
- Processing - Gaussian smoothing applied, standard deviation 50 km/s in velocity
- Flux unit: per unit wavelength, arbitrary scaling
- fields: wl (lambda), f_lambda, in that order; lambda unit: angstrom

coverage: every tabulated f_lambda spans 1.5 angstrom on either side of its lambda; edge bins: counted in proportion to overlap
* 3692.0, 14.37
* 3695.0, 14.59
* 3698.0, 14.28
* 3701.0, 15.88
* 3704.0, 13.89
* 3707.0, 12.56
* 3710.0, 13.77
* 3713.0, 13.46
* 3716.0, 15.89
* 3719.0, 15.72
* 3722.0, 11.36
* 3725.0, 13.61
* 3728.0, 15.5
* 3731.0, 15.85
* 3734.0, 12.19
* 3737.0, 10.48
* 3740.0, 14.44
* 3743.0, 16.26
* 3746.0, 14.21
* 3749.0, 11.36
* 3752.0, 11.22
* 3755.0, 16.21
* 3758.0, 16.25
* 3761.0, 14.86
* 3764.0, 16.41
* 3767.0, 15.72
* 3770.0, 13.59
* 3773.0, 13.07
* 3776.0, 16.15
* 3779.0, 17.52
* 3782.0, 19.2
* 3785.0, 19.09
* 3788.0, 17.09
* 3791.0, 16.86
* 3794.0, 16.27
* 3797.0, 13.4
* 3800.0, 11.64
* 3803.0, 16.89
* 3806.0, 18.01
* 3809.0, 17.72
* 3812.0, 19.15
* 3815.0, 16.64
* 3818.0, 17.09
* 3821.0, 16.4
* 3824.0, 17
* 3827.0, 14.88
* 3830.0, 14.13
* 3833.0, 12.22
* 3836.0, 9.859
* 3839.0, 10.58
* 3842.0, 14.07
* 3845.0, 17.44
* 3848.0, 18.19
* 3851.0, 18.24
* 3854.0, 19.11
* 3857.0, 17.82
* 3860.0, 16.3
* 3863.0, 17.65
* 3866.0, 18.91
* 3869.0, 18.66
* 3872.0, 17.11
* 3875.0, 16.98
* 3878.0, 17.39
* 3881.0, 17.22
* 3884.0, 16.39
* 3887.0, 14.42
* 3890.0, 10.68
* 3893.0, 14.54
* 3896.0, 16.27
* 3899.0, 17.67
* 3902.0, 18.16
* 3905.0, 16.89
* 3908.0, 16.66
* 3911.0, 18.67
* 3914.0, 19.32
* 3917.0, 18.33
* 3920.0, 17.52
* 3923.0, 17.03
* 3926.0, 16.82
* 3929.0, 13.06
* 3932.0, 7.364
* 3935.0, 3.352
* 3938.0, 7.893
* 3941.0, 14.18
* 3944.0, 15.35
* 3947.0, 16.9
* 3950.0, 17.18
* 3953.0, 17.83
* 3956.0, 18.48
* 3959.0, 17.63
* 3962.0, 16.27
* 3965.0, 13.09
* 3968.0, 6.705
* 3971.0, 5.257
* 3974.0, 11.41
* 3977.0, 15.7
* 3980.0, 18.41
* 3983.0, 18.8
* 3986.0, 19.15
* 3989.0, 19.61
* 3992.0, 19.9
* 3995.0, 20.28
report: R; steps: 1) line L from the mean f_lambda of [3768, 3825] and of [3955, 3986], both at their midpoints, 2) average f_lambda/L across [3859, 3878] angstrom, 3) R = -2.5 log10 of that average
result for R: -0.13 mag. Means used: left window 16.5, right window 14.3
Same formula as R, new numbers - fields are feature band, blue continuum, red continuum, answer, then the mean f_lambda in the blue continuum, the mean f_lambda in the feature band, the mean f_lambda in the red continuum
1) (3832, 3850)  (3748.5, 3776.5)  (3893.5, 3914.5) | 0.16 mag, 14.5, 13.9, 17.4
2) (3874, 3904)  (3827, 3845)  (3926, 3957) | -0.22 mag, 12.8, 16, 13.3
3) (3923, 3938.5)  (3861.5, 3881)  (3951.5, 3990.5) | 0.48 mag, 17.7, 10.5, 15.3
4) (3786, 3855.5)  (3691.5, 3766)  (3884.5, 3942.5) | -0.10 mag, 14.2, 15.8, 14.7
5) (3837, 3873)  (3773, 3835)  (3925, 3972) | -0.12 mag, 16.2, 16.9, 13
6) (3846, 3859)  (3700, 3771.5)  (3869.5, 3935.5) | -0.19 mag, 14.2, 18.2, 15.8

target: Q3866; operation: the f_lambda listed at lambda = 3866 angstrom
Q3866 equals 18.91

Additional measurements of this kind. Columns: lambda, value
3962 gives 16.27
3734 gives 12.19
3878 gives 17.39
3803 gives 16.89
